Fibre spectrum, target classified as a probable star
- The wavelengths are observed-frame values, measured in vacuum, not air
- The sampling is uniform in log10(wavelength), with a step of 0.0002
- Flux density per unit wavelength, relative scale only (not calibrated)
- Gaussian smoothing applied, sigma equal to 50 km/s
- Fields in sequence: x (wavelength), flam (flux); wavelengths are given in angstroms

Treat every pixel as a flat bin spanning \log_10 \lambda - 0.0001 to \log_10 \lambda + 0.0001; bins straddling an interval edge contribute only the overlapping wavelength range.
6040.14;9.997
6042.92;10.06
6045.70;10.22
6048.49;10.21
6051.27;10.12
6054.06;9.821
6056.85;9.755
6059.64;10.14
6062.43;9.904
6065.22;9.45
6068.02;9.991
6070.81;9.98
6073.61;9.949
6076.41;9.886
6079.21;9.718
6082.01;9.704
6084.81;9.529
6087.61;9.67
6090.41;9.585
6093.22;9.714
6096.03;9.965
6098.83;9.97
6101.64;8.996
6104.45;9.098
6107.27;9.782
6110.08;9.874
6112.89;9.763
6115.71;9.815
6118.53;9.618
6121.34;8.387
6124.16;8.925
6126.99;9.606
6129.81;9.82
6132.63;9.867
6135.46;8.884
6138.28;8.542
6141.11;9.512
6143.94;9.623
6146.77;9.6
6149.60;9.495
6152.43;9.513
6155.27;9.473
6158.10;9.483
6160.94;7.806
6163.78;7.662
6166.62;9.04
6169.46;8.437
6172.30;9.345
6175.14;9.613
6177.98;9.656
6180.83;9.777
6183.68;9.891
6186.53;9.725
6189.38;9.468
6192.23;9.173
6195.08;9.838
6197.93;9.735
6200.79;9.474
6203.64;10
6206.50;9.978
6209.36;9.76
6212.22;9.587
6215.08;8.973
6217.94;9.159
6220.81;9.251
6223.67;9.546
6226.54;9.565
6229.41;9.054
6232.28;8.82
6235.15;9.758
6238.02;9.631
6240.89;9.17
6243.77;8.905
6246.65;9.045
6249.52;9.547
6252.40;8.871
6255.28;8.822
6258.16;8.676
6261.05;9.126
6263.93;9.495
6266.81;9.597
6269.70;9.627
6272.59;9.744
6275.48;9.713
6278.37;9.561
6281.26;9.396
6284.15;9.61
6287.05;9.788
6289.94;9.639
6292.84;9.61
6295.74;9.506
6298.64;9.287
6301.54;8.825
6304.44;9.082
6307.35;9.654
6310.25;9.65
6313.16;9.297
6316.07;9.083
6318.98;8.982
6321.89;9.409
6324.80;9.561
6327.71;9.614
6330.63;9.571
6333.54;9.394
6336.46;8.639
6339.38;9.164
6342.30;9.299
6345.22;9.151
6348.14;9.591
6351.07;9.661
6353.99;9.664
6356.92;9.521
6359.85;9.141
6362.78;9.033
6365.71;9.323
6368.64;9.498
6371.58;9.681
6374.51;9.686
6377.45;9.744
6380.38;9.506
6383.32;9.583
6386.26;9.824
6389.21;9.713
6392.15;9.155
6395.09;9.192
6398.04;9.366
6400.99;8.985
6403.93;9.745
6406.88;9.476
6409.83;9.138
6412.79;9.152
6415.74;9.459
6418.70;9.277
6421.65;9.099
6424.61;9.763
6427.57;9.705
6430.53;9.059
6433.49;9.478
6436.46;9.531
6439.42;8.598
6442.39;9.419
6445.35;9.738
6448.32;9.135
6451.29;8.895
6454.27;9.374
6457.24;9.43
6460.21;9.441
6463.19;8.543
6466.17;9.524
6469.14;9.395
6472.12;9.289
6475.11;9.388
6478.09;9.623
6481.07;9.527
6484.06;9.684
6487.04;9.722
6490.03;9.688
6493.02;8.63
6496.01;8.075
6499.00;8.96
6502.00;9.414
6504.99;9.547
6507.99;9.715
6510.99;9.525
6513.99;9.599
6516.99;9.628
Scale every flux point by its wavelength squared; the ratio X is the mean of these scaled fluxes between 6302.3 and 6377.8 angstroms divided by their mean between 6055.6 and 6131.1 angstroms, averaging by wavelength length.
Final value 1.05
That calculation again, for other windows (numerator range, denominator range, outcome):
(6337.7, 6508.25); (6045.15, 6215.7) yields 1.08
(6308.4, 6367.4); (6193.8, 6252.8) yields 1.03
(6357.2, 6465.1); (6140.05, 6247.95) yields 1.07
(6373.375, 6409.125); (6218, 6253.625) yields 1.08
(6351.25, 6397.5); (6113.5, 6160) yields 1.09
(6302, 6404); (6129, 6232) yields 1.06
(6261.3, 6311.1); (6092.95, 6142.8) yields 1.06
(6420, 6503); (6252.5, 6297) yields 1.04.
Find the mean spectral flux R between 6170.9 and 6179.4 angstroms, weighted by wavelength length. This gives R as 9.55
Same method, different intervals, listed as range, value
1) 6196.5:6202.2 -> 9.6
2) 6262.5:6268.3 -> 9.55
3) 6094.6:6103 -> 9.65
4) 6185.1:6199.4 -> 9.59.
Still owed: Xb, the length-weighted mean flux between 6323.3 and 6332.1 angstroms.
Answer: 9.59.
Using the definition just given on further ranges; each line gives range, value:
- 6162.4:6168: 8.35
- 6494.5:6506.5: 9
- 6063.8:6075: 9.84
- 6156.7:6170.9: 8.48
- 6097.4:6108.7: 9.47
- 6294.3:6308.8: 9.27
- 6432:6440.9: 9.2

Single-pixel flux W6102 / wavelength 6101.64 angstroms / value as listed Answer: 8.996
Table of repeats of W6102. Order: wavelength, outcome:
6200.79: 9.474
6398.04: 9.366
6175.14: 9.613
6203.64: 10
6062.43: 9.904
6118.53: 9.618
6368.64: 9.498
